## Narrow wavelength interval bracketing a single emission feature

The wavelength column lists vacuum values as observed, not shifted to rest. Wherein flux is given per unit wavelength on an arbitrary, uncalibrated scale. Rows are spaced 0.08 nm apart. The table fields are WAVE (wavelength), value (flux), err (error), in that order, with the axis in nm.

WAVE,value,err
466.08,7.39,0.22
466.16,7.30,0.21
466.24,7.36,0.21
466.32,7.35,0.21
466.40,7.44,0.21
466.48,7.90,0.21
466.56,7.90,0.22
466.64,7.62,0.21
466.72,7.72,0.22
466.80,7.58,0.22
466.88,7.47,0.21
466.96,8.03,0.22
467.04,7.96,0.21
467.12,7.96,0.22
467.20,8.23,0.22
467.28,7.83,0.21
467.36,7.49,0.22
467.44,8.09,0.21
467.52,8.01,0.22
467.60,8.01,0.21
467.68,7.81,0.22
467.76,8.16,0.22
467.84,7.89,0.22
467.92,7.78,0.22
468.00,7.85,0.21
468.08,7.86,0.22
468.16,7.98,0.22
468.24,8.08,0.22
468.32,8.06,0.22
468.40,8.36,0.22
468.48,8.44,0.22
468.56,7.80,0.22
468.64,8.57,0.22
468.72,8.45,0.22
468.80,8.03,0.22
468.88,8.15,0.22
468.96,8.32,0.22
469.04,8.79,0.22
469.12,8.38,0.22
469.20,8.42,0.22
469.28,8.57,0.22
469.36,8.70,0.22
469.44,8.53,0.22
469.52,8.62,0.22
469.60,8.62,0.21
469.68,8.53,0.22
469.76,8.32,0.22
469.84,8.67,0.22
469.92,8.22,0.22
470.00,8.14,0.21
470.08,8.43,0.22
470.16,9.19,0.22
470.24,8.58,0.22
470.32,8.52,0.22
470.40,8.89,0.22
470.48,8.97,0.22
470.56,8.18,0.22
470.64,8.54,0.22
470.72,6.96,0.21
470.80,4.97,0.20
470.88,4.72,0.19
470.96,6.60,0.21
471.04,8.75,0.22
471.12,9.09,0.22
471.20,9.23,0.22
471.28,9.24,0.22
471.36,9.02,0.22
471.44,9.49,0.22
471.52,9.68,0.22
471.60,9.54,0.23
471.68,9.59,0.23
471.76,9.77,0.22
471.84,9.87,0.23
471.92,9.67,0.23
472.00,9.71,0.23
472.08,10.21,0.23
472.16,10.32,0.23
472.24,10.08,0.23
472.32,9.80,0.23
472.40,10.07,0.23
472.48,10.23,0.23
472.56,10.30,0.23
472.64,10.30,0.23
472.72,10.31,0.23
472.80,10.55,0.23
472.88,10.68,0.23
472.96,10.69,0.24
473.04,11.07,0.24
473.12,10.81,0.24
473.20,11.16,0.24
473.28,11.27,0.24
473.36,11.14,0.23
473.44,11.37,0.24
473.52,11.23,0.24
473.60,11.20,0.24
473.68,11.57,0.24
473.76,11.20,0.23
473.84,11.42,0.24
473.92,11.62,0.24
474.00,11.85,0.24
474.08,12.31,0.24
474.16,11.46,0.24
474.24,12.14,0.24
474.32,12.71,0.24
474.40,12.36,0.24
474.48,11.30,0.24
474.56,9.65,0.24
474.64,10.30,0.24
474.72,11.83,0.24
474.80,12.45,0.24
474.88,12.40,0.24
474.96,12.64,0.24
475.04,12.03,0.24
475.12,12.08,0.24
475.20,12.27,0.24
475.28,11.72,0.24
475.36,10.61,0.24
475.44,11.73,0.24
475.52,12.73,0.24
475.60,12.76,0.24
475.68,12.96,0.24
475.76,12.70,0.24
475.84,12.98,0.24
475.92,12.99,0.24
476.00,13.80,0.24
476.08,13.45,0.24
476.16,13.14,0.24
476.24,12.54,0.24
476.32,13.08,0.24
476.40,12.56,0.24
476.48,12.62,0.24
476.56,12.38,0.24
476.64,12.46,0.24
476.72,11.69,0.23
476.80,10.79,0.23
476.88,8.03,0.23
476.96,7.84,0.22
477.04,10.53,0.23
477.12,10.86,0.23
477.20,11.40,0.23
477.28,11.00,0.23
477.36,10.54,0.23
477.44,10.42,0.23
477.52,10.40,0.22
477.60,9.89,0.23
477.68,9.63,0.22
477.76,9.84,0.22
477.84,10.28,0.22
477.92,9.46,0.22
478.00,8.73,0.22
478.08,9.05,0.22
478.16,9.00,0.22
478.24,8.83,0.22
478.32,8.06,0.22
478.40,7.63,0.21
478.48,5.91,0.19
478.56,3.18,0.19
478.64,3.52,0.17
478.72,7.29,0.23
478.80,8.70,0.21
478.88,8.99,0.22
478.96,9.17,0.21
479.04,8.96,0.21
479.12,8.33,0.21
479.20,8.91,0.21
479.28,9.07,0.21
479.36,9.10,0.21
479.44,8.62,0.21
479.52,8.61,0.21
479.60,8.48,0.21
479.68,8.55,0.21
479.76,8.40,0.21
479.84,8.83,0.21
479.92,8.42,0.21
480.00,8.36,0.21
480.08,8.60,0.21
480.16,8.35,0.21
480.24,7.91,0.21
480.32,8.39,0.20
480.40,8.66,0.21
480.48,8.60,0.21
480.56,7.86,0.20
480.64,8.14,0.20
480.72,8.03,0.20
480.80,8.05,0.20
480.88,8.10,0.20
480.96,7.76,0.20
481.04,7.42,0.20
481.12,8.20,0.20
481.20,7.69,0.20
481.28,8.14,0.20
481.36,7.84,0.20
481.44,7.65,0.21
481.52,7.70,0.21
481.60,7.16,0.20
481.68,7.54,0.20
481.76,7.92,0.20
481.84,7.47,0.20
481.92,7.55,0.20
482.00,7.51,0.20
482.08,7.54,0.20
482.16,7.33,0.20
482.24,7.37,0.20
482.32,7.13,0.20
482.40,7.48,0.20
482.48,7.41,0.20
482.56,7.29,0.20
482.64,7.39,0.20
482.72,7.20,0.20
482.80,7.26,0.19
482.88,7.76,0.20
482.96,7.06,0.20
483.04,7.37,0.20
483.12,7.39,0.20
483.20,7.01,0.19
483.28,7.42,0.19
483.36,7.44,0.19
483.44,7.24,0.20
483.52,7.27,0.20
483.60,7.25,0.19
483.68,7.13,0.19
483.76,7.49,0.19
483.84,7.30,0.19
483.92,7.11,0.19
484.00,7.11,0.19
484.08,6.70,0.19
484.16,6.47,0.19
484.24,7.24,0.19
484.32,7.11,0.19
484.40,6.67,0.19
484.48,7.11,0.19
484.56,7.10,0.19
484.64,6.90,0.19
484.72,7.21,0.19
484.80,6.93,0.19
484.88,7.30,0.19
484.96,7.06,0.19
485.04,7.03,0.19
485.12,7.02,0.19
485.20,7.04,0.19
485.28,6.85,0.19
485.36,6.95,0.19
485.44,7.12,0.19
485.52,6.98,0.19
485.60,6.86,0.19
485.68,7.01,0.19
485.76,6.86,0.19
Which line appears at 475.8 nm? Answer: C IV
